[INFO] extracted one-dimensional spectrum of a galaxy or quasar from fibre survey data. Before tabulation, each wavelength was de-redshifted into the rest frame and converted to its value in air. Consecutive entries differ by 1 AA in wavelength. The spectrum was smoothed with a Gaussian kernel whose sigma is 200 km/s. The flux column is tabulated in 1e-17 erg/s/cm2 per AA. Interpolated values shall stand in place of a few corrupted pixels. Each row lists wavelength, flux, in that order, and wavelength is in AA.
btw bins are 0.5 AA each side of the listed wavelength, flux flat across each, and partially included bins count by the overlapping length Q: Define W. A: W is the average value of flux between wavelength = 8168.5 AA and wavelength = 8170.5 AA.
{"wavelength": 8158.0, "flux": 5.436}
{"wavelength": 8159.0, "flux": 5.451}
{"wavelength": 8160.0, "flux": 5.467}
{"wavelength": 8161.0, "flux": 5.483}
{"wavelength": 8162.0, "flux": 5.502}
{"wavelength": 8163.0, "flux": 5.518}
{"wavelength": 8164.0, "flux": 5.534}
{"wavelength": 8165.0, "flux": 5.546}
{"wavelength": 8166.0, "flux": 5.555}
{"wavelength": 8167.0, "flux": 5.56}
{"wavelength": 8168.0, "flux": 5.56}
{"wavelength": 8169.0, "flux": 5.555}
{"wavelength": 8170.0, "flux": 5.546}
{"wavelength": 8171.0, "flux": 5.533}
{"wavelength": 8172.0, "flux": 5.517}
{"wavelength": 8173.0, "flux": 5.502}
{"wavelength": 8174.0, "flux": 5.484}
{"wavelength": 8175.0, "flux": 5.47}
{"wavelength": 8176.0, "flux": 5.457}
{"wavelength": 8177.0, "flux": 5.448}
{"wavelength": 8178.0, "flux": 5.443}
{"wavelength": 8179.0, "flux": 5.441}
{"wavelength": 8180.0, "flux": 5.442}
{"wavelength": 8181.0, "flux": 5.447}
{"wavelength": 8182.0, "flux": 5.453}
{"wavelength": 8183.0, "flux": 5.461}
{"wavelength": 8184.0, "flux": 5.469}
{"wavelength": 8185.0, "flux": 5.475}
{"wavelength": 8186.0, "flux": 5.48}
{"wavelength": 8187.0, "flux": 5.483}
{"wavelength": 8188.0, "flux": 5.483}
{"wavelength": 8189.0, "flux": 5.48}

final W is 5.55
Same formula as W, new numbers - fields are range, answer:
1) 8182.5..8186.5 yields 5.47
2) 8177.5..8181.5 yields 5.44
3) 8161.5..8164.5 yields 5.52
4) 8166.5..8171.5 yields 5.55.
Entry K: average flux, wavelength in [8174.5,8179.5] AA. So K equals 5.45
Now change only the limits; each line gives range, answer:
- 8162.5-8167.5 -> 5.54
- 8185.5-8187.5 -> 5.48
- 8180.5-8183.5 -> 5.45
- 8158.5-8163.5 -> 5.48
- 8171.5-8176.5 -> 5.49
